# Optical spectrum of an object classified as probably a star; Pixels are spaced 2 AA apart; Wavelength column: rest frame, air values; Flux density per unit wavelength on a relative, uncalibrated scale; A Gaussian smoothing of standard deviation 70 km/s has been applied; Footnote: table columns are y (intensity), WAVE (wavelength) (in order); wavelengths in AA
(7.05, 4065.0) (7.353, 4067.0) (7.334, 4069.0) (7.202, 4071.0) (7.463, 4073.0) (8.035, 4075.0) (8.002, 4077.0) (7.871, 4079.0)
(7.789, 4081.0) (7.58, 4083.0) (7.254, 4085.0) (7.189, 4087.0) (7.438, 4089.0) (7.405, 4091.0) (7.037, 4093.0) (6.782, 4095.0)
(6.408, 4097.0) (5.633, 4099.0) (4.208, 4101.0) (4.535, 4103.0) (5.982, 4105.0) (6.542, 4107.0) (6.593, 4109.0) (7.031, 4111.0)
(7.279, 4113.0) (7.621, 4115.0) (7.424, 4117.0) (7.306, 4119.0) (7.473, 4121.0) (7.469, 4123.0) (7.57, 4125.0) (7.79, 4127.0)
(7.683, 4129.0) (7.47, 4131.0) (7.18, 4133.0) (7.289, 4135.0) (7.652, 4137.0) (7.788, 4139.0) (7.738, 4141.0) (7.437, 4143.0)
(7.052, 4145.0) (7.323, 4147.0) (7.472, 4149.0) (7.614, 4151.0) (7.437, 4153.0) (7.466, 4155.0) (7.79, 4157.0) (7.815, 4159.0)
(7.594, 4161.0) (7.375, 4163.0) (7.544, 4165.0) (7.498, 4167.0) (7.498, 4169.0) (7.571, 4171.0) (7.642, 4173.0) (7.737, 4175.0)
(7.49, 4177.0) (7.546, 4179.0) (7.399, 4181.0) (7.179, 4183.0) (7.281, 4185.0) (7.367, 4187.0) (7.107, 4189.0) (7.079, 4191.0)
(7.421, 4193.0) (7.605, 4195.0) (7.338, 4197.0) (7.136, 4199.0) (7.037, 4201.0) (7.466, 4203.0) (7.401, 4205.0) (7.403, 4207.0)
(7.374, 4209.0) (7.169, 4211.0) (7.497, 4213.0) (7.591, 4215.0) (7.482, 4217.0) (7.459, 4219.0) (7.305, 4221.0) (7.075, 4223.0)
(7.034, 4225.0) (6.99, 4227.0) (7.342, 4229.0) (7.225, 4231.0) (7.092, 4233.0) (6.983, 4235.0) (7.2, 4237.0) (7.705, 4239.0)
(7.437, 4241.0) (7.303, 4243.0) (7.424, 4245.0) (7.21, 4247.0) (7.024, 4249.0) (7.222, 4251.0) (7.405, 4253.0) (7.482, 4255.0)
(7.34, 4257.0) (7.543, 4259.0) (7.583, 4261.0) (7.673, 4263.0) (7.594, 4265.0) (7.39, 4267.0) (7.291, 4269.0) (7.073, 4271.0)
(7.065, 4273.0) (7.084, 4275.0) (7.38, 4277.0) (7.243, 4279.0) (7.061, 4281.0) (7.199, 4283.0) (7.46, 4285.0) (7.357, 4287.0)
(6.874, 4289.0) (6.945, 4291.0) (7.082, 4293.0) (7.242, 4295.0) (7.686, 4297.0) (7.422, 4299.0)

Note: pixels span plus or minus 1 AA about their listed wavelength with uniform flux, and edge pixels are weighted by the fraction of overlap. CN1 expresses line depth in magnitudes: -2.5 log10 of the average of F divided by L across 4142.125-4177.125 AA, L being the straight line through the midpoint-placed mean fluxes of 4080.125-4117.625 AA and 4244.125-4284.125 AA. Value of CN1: -0.09 mag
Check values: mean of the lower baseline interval 6.71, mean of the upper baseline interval 7.31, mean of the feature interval 7.52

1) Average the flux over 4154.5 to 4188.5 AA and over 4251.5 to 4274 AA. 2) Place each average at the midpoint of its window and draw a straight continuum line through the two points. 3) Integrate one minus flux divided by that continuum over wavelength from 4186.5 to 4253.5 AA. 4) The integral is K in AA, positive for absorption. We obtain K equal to 1.46 AA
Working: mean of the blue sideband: 7.51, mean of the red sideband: 7.4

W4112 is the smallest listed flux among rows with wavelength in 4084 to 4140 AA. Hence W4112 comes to 4.208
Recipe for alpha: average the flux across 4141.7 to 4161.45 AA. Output 7.5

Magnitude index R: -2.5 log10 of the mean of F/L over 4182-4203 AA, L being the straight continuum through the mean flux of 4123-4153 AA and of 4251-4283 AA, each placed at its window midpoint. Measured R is 0.02 mag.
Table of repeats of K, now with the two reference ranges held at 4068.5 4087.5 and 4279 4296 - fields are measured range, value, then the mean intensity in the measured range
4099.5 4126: 3.0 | 6.67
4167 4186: -0.3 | 7.48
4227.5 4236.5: 0.1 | 7.15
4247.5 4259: -0.1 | 7.31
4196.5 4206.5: 0.1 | 7.28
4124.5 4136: 0.0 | 7.49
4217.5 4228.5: 0.1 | 7.19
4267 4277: 0.0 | 7.18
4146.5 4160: -0.2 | 7.57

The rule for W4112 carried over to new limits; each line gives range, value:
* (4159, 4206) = 7.037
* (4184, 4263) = 6.983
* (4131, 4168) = 7.052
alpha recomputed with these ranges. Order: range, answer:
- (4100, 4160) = 7.17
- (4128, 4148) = 7.46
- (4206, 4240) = 7.29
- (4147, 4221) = 7.44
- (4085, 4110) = 6.35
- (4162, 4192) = 7.42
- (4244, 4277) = 7.34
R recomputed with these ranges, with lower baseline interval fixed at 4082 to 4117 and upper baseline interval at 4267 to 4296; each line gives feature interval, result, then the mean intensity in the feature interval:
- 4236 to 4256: -0.04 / 7.34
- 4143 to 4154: -0.09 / 7.38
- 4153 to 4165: -0.12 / 7.59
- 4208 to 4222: -0.06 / 7.41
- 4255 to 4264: -0.06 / 7.53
